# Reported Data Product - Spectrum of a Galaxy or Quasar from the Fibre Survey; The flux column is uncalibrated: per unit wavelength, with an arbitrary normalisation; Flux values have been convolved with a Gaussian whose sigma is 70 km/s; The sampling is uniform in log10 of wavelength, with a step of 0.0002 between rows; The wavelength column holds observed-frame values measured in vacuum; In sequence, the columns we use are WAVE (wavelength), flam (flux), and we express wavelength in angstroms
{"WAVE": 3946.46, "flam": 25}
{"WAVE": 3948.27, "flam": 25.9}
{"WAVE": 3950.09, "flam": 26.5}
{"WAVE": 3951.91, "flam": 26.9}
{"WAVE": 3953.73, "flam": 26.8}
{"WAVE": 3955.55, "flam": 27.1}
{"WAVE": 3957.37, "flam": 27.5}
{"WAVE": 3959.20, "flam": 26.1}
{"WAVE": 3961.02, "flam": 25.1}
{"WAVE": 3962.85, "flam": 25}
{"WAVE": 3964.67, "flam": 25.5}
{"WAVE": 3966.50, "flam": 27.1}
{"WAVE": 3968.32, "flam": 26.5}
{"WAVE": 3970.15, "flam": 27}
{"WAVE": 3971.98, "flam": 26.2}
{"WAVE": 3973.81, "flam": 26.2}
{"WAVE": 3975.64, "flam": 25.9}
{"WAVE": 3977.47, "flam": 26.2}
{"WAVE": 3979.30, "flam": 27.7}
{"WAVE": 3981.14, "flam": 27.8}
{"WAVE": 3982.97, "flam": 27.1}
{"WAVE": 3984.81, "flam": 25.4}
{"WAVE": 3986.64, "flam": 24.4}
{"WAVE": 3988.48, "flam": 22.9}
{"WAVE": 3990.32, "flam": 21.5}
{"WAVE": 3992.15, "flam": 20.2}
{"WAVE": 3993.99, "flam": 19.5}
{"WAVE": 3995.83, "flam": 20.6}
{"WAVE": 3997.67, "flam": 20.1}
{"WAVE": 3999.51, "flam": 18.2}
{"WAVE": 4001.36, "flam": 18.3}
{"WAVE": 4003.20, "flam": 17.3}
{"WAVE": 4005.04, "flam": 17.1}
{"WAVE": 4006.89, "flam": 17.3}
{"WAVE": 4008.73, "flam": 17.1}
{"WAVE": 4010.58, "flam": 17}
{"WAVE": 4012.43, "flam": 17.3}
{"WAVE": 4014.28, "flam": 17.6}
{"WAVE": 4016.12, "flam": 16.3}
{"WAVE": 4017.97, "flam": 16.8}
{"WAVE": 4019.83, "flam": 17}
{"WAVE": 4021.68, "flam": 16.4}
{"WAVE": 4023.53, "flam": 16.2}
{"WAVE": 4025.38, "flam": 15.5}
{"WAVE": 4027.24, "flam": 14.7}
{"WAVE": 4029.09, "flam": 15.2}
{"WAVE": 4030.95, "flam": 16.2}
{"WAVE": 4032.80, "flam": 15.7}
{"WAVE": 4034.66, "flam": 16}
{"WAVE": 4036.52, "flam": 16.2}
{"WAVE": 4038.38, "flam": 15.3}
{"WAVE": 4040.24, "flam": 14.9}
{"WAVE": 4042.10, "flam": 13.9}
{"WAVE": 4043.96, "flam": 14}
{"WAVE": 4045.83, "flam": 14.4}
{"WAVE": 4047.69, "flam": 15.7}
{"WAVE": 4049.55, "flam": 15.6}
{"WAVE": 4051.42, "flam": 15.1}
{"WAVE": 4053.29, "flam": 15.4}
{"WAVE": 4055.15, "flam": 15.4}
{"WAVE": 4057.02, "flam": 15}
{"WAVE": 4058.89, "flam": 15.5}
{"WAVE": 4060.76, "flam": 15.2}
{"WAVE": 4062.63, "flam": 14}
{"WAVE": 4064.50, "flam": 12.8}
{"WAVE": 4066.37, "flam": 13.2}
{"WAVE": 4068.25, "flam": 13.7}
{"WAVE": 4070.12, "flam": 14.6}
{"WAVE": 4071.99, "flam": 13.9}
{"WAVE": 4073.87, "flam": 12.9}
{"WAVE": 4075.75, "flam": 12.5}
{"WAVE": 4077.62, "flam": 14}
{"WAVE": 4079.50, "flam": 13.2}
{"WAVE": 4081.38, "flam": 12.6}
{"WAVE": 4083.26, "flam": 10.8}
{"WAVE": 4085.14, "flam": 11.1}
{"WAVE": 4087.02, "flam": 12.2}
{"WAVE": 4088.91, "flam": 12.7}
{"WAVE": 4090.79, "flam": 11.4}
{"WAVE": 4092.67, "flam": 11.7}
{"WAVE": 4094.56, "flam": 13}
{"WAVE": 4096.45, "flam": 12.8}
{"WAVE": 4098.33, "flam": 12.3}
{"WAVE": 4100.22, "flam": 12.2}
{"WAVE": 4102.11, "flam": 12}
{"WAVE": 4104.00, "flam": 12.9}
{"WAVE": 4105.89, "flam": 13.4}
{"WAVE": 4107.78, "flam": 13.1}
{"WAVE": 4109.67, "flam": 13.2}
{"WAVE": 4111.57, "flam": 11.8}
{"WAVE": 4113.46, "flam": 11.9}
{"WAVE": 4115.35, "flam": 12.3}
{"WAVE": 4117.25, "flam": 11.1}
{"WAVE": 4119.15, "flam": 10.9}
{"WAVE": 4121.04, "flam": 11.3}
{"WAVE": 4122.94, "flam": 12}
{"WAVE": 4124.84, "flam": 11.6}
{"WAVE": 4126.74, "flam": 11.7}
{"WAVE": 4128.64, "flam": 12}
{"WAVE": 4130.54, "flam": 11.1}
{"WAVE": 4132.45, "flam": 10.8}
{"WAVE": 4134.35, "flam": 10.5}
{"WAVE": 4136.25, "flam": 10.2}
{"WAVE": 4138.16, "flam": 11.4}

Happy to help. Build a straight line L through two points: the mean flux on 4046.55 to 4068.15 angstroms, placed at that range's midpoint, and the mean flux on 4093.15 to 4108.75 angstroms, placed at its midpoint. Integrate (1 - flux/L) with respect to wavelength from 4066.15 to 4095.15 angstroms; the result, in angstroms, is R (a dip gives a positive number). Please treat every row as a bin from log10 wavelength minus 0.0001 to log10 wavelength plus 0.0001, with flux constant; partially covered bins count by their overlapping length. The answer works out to 2.0 angstroms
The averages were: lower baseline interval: 14.8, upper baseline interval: 12.7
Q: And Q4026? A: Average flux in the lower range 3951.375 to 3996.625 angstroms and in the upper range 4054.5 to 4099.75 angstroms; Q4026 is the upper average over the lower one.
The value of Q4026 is 0.52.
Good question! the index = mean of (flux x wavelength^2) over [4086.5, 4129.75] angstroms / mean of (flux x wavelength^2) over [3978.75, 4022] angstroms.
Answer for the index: 0.64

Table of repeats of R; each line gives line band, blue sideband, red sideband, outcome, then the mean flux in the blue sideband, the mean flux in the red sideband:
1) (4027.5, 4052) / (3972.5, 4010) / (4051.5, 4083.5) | 2.34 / 22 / 13.9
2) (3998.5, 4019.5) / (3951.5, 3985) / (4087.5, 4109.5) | 4.57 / 26.5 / 12.5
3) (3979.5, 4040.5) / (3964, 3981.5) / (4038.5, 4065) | 7.33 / 26.6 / 14.8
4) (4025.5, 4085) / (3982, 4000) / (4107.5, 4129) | 8.85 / 22.1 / 11.9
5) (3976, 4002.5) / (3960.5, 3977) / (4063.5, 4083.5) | 0.89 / 26.1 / 13.2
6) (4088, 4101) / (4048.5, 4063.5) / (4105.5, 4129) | 0.85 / 15.2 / 12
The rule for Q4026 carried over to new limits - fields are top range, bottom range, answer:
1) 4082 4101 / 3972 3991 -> 0.47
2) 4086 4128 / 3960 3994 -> 0.48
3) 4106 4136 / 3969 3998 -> 0.48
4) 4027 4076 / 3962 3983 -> 0.56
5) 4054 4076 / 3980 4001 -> 0.63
